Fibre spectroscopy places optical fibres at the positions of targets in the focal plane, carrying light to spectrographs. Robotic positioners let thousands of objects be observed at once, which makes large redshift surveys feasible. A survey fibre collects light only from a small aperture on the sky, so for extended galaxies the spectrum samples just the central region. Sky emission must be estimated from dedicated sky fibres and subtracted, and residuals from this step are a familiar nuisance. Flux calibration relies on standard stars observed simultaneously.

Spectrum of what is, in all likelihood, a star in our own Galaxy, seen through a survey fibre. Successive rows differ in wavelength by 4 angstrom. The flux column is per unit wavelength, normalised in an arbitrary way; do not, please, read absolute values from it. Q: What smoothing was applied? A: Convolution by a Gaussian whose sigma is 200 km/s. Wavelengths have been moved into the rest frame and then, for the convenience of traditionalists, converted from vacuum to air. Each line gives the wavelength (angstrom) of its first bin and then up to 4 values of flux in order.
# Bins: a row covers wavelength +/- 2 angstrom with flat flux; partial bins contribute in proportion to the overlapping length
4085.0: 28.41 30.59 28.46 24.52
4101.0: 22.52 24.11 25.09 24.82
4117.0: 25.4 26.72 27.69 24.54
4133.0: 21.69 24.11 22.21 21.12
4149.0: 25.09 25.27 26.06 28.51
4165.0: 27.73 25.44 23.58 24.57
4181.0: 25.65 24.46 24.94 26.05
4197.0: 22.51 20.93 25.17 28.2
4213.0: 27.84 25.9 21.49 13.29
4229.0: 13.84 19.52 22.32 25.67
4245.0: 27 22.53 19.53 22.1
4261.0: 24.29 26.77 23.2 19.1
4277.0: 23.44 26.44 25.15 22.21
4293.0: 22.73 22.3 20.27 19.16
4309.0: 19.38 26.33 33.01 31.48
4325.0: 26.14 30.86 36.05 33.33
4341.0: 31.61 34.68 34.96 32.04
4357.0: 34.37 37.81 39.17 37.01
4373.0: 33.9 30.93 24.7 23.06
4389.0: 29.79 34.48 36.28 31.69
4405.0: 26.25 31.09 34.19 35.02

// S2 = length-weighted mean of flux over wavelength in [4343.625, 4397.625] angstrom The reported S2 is 33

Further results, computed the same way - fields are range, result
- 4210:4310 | 22.3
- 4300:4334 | 26.9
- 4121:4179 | 24.9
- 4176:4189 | 24.9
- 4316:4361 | 32.8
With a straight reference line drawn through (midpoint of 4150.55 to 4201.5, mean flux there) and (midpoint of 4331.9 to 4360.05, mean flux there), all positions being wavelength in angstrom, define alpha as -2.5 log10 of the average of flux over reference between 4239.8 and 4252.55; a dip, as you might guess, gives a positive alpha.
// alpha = 0.18 mag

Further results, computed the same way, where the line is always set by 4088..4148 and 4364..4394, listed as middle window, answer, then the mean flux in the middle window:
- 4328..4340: -0.11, 33.5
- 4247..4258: 0.30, 21.3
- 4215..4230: 0.40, 18.9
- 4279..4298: 0.21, 23.8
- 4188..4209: 0.11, 24.3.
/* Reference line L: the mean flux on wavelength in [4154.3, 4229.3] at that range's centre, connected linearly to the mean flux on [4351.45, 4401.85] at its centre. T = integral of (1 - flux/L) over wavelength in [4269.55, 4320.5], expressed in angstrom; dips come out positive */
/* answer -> 9.63 angstrom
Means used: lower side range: 24.3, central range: 23.5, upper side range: 32.7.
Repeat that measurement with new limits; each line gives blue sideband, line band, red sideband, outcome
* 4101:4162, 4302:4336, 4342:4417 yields 3.3 angstrom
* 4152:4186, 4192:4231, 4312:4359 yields 7.0 angstrom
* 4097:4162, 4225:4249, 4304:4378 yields 6.2 angstrom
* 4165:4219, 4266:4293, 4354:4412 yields 4.8 angstrom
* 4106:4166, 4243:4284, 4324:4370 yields 9.4 angstrom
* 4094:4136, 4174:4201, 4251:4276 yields -0.8 angstrom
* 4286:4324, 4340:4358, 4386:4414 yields -3.9 angstrom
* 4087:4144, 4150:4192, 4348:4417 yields 1.6 angstrom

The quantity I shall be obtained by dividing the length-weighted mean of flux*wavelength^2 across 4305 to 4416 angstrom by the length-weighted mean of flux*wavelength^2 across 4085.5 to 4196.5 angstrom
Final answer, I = 1.38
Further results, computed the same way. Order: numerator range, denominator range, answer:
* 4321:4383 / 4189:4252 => 1.54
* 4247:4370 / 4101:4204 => 1.21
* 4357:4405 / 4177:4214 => 1.41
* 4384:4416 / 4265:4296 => 1.41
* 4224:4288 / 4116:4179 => 0.94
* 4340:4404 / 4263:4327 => 1.40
